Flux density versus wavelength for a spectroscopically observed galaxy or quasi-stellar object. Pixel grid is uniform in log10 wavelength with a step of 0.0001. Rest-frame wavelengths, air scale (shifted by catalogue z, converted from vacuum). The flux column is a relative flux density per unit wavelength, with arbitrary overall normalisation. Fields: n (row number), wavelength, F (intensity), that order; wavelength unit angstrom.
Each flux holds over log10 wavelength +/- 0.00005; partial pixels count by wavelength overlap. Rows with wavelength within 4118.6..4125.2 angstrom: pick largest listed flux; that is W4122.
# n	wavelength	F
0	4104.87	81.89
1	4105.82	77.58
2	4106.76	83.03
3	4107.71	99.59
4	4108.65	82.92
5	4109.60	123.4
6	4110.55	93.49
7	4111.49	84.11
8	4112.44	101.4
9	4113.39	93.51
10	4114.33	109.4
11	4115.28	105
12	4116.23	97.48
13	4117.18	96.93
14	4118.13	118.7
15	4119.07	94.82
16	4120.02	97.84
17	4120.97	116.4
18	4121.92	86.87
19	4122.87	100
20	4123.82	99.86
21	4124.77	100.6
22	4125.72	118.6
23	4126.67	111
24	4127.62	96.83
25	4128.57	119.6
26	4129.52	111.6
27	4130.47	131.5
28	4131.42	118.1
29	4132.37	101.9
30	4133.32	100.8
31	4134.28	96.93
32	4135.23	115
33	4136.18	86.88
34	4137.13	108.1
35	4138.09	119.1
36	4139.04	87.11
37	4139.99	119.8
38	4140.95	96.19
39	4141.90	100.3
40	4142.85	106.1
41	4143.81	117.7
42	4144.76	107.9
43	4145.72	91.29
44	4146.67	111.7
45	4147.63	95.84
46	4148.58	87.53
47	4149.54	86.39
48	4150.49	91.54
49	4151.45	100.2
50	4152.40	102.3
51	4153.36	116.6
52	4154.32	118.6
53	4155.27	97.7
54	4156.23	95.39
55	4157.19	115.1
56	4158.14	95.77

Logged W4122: 116.4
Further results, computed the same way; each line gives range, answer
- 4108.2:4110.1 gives 123.4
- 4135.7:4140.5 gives 119.8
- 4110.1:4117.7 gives 109.4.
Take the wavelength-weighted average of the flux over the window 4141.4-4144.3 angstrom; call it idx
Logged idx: 108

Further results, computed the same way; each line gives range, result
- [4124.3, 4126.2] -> 110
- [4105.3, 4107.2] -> 80.3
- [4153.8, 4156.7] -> 104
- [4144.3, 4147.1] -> 103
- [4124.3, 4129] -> 109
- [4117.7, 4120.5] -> 104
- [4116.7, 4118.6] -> 108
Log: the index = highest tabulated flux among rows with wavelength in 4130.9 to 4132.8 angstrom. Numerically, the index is 118.1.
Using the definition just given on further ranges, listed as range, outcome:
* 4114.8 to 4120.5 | 118.7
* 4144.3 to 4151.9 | 111.7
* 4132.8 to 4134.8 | 100.8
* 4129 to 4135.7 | 131.5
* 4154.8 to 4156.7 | 97.7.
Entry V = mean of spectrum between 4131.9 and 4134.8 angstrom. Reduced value 100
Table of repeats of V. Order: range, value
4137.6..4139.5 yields 103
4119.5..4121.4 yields 106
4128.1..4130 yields 116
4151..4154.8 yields 110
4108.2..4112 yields 96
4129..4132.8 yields 116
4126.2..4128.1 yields 104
